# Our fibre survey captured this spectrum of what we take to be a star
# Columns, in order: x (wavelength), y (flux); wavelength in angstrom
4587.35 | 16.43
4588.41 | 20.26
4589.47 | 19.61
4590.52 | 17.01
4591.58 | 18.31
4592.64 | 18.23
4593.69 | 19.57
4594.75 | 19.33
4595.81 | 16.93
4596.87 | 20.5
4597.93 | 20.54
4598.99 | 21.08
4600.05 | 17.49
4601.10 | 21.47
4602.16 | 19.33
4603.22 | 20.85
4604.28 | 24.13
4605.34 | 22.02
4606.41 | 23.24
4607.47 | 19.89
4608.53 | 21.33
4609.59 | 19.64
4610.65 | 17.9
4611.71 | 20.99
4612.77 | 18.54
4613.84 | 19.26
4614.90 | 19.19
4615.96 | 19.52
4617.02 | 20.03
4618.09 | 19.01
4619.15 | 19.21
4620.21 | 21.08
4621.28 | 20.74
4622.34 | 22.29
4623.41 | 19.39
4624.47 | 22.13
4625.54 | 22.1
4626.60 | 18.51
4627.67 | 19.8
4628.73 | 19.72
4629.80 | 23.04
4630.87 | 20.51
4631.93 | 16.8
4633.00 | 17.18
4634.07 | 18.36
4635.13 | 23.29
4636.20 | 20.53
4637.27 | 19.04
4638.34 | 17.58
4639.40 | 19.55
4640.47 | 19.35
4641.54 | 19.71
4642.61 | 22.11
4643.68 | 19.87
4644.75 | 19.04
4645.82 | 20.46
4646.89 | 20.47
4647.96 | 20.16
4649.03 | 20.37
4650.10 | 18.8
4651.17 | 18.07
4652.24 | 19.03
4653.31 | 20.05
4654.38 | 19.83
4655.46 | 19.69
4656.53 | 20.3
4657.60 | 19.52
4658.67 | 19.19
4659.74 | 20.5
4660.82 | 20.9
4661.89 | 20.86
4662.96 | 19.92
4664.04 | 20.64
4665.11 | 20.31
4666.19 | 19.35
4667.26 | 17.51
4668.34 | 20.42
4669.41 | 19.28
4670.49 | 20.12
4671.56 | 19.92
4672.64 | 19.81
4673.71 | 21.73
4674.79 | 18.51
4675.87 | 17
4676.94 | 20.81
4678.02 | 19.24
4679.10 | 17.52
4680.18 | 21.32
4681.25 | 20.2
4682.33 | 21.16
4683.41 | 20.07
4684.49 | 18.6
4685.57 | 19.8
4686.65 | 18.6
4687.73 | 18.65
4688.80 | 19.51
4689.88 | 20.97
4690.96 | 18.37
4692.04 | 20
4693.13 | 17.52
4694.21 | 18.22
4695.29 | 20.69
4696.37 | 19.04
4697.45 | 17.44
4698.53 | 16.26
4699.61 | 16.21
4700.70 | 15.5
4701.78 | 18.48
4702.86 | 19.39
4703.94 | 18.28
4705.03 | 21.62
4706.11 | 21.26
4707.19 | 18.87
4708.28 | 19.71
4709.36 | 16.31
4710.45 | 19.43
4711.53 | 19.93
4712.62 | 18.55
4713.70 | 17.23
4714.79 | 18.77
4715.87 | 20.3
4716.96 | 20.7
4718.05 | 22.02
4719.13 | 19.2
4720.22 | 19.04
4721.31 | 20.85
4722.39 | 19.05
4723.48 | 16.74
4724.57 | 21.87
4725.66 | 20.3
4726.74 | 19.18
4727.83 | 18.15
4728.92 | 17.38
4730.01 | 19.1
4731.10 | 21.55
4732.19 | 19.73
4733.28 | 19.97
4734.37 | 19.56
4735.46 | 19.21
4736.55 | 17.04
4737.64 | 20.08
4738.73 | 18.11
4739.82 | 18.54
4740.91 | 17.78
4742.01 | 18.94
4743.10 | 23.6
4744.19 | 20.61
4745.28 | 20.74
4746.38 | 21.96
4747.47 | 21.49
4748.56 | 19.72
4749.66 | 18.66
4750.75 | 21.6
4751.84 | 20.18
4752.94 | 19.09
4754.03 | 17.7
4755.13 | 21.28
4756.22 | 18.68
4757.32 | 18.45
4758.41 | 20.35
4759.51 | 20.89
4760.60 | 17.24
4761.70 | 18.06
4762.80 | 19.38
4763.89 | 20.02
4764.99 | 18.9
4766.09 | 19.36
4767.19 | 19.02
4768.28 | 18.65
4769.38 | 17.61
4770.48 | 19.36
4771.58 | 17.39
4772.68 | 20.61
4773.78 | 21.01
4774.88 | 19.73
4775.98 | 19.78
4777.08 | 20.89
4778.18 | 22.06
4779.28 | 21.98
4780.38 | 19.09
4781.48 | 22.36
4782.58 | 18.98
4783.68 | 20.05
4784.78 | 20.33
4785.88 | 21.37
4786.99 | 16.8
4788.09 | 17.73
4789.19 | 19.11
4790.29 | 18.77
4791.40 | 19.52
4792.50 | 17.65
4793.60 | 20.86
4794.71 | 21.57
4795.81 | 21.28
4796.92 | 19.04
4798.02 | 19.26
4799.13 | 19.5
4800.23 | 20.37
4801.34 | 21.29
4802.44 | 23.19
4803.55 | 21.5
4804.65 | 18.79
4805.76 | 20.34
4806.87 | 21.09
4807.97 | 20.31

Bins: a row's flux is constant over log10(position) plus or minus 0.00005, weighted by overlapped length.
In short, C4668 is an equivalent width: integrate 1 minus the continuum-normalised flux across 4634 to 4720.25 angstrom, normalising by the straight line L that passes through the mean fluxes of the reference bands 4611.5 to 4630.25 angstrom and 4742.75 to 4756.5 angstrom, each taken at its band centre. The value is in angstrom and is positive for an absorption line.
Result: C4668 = 3.57 angstrom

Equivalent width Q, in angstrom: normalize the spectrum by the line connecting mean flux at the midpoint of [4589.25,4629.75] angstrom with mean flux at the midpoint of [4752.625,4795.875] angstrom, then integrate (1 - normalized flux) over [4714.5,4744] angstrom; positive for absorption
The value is 0.2 angstrom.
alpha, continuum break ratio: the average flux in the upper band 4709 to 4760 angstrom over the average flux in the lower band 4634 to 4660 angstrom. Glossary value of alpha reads 0.99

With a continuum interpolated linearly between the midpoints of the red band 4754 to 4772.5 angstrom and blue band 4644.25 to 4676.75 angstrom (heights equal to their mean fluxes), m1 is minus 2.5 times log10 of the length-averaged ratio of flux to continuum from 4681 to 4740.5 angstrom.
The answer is 0.01 mag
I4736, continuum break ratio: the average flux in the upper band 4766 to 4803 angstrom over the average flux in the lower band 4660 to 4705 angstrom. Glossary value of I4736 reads 1.0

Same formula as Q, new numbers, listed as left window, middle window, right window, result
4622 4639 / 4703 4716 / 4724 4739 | 0.2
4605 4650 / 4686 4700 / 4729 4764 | 0.9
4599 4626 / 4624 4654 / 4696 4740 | 0.4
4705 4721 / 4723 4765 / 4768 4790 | 0.1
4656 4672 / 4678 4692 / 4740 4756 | 0.3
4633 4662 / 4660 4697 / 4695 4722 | -0.4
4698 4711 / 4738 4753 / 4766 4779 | -0.7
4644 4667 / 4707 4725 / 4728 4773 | 0.2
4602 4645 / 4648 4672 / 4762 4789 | 0.3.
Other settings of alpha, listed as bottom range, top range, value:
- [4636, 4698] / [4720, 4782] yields 1.00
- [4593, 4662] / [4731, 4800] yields 0.98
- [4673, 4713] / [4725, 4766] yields 1.03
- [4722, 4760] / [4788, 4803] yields 1.02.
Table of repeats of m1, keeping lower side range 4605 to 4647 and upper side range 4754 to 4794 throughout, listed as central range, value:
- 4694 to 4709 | 0.06 mag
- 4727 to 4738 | 0.03 mag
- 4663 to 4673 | 0.01 mag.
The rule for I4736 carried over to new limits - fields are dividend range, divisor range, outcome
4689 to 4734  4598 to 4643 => 0.95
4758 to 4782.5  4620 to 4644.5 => 0.98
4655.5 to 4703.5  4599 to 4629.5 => 0.95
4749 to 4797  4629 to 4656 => 0.99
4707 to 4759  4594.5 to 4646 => 0.97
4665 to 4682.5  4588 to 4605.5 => 0.99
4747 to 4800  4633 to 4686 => 0.99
